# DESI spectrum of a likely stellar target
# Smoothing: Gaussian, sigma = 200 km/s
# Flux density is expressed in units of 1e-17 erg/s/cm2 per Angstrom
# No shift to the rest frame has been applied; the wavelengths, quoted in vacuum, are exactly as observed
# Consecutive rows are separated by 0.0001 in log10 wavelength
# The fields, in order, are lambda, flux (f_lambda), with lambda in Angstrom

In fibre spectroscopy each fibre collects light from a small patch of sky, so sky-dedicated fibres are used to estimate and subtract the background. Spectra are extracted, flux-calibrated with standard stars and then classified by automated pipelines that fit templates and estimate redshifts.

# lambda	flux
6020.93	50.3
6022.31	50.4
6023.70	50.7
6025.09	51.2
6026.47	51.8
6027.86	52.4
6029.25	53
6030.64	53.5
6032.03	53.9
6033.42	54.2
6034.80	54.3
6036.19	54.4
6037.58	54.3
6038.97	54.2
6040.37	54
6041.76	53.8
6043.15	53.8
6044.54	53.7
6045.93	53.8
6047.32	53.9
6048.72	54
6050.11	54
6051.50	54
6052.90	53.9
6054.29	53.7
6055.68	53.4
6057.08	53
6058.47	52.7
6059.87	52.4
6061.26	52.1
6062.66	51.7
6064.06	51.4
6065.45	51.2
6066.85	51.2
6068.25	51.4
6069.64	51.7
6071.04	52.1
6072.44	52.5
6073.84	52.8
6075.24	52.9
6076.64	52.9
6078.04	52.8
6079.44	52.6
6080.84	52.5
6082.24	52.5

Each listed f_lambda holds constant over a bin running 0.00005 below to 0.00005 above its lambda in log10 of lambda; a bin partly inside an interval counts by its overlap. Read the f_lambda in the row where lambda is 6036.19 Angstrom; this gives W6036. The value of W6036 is 54.4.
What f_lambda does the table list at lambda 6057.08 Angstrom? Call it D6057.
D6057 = 53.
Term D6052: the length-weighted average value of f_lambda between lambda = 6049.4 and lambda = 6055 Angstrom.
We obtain 54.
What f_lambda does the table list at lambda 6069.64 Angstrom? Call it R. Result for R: 51.7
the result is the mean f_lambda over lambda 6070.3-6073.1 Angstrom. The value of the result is 52.2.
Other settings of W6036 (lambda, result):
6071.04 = 52.1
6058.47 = 52.7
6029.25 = 53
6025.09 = 51.2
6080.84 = 52.5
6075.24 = 52.9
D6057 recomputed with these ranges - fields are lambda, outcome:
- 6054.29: 53.7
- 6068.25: 51.4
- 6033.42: 54.2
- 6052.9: 53.9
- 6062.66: 51.7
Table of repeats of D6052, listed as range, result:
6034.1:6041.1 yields 54.2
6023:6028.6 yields 51.5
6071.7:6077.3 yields 52.7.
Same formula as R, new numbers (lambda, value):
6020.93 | 50.3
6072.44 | 52.5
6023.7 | 50.7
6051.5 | 54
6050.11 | 54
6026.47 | 51.8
